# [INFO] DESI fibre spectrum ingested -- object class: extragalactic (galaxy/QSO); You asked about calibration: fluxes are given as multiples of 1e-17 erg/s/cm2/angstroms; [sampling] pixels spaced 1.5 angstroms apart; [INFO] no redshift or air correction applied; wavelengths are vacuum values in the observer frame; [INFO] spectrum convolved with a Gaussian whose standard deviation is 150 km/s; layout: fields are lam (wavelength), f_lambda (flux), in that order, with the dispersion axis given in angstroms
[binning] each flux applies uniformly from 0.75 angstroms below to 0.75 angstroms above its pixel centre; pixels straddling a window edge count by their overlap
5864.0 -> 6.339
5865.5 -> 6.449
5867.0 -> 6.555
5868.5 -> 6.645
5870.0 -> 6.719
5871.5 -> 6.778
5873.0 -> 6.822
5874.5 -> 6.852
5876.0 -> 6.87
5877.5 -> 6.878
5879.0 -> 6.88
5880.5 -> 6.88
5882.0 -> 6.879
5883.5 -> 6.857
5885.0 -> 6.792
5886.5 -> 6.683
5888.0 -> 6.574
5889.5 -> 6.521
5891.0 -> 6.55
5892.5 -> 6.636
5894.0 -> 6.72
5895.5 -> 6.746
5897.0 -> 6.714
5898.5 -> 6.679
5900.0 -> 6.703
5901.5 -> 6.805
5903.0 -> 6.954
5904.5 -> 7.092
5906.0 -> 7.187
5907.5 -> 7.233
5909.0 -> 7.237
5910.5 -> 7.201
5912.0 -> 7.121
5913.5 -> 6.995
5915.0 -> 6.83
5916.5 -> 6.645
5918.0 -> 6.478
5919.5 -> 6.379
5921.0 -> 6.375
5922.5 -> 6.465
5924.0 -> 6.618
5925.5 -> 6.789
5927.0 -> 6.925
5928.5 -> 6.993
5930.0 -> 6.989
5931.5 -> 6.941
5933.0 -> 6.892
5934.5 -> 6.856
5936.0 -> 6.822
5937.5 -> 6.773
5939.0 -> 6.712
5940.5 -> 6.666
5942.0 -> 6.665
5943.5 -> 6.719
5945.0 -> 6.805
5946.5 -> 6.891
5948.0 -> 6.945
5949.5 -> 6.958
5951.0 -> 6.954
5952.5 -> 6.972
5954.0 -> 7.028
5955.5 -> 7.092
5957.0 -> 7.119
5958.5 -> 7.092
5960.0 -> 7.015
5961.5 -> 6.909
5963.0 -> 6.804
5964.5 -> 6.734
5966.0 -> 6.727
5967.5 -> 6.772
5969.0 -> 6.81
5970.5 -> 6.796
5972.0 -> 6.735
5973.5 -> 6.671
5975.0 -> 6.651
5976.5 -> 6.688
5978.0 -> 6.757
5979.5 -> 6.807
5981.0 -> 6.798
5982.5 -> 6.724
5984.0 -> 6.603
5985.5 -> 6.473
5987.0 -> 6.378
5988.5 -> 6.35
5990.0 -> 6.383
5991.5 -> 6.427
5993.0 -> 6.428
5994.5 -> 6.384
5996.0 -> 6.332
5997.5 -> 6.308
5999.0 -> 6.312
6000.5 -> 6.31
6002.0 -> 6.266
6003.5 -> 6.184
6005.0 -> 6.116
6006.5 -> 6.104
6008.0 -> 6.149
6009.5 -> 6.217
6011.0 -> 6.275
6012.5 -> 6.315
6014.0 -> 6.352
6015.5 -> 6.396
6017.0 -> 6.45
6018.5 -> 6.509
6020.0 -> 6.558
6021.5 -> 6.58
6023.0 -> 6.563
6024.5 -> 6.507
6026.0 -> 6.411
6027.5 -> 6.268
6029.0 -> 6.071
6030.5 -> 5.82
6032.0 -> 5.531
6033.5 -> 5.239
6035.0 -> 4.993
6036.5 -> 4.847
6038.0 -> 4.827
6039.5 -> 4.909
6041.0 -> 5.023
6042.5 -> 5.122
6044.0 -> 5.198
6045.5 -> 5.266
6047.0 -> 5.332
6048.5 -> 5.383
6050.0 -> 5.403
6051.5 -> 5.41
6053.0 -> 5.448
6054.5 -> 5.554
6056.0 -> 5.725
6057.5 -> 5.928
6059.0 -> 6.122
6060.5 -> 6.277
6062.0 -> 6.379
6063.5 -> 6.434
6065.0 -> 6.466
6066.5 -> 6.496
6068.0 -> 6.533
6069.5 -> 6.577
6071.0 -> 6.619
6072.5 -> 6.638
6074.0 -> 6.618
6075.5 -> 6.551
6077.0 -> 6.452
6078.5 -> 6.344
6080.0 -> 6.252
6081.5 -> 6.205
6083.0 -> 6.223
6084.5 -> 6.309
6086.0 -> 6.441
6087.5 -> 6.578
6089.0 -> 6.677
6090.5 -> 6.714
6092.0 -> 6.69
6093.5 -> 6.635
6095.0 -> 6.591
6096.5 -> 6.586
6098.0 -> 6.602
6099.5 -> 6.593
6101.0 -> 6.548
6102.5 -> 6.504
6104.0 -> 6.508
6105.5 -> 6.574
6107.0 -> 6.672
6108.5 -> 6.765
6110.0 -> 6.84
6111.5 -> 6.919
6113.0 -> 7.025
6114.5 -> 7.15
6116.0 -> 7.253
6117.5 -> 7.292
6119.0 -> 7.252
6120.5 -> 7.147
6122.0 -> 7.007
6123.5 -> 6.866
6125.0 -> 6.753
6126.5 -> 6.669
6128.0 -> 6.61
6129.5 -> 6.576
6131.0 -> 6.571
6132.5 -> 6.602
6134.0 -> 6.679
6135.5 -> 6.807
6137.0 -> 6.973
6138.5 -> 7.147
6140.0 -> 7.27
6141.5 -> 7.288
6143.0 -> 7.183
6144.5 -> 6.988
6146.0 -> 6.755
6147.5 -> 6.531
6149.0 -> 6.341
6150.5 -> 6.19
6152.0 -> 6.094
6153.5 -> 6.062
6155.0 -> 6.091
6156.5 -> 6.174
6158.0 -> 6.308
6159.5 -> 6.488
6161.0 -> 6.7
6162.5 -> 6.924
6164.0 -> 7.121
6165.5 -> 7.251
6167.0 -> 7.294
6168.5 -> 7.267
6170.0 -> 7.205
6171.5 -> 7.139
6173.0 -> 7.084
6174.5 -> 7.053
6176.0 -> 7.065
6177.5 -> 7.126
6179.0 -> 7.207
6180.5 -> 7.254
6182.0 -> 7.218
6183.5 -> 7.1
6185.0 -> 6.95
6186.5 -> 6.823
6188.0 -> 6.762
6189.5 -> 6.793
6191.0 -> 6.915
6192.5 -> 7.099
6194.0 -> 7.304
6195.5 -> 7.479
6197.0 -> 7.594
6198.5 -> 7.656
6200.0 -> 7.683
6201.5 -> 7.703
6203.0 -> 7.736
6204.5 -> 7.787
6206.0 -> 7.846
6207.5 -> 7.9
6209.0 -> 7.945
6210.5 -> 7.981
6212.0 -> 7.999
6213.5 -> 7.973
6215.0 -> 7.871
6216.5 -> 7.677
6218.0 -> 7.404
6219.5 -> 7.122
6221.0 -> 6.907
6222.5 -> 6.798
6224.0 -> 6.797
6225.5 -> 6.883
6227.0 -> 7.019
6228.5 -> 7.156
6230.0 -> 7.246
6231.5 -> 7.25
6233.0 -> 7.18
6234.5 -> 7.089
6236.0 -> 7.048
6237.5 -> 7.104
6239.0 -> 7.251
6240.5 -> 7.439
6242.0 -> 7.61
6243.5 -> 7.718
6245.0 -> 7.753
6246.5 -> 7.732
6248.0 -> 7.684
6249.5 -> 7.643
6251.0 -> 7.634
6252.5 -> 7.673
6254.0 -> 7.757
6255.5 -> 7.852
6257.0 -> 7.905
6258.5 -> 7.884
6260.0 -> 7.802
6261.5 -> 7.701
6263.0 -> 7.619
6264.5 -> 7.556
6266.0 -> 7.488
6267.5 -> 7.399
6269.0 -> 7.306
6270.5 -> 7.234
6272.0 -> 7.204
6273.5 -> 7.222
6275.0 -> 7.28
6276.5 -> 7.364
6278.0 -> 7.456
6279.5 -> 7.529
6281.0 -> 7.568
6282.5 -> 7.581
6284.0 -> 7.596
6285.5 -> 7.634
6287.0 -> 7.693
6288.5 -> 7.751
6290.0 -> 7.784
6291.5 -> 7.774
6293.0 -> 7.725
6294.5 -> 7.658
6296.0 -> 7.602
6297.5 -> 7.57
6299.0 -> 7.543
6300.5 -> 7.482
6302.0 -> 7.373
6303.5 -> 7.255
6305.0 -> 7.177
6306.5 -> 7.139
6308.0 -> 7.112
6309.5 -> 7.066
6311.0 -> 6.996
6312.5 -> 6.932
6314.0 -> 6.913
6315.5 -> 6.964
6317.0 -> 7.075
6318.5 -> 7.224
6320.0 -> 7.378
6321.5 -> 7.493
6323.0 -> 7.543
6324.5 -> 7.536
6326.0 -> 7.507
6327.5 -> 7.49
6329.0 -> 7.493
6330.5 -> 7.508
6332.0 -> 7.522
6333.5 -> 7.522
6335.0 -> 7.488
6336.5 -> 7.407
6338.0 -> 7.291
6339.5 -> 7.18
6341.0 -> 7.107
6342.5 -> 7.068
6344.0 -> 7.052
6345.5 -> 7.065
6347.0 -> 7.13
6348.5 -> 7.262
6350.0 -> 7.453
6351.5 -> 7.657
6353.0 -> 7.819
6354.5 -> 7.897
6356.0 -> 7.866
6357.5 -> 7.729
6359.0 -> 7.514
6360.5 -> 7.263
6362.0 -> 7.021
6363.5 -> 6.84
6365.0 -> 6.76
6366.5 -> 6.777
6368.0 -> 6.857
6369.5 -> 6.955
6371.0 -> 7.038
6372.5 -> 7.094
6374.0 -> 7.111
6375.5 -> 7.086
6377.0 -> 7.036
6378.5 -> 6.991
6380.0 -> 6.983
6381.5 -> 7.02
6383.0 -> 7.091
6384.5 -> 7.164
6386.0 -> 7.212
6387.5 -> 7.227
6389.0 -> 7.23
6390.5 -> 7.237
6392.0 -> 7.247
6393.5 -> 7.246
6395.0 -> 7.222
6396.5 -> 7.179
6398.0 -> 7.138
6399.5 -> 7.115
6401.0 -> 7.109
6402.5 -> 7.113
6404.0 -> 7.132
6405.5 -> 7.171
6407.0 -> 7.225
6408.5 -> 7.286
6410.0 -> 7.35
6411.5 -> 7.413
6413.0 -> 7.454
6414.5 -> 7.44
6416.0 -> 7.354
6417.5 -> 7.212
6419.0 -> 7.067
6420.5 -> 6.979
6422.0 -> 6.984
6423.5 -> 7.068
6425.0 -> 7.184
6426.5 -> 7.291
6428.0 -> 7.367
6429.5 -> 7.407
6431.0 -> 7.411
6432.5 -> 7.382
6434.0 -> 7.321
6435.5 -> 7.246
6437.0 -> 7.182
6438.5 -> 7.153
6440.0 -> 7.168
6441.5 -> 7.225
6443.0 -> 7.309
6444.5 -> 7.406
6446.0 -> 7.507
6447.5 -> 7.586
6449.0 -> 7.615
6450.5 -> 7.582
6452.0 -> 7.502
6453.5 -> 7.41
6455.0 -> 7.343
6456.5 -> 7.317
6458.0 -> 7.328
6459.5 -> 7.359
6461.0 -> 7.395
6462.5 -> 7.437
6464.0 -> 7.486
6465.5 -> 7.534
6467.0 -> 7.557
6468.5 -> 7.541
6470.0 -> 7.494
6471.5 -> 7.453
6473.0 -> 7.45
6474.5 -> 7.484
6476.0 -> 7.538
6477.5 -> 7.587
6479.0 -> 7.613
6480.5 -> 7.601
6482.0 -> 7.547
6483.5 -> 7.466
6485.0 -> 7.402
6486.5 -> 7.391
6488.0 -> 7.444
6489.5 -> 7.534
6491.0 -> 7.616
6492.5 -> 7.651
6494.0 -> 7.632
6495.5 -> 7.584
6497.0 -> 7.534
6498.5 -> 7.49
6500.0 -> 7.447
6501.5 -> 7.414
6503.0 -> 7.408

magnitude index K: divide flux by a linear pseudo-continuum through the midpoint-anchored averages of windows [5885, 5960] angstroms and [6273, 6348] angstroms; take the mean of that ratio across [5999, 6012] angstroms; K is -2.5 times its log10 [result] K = 0.122 mag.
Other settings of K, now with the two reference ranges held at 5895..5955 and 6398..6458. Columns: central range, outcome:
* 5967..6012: 0.070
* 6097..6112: 0.057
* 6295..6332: -0.019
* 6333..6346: -0.004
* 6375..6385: 0.030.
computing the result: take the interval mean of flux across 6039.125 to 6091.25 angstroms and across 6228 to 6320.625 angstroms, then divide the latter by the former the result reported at 1.23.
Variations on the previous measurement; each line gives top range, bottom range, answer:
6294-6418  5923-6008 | 1.08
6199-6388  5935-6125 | 1.15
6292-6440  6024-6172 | 1.13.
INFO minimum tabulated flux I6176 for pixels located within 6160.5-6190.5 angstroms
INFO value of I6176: 6.7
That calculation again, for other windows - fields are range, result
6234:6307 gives 7.048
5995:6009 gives 6.104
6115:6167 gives 6.062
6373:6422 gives 6.979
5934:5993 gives 6.35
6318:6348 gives 7.052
